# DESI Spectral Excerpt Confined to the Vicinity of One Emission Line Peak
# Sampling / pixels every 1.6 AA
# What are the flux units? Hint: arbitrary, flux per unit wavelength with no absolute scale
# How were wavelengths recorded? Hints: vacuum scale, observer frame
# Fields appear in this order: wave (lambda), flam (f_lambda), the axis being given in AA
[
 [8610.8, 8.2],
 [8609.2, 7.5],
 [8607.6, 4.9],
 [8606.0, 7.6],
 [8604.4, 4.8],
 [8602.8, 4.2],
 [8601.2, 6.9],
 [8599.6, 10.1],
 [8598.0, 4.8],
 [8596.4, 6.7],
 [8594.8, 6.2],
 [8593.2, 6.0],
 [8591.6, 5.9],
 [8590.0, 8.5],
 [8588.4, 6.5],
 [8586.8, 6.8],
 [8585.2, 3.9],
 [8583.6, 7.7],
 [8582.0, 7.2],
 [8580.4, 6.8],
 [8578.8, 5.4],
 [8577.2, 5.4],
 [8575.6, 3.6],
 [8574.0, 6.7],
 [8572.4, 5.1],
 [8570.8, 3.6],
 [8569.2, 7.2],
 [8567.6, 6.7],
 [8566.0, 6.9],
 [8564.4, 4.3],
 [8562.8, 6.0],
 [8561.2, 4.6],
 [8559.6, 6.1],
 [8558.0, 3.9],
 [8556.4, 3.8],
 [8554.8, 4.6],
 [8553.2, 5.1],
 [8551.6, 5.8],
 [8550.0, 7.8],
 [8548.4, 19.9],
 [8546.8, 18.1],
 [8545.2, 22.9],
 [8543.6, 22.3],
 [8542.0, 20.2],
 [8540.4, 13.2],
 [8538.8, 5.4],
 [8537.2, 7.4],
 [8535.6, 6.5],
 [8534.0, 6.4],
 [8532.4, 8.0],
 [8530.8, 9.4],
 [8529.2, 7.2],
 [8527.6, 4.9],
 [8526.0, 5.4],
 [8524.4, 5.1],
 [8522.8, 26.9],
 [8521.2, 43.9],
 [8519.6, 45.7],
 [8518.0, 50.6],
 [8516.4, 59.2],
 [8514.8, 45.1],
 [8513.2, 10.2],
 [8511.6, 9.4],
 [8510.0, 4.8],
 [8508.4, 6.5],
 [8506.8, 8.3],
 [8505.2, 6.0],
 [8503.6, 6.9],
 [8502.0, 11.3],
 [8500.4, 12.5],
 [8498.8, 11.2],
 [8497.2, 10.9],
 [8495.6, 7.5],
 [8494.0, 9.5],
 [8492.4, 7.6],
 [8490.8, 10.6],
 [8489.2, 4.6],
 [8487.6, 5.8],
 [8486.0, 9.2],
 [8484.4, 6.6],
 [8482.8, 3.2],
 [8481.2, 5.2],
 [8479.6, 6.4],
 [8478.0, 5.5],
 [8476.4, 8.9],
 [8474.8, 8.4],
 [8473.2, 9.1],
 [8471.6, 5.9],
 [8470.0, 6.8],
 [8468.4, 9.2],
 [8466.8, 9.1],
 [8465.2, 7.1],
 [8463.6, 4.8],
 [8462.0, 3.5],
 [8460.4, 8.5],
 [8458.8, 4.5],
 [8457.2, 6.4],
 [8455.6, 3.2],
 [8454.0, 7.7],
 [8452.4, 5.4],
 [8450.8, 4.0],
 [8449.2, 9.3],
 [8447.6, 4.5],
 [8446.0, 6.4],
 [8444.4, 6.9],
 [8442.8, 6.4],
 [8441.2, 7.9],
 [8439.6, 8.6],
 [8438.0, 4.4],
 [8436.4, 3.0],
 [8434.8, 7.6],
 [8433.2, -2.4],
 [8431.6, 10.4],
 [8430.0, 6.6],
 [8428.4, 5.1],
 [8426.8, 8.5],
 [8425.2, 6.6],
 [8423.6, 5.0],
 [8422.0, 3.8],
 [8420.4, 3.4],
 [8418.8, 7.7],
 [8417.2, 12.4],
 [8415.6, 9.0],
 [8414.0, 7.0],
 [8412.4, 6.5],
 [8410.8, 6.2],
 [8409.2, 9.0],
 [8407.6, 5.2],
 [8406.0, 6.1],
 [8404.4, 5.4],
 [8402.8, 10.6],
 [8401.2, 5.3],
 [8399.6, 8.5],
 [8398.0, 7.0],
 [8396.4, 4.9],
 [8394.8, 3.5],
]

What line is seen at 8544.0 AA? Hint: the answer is [N II]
